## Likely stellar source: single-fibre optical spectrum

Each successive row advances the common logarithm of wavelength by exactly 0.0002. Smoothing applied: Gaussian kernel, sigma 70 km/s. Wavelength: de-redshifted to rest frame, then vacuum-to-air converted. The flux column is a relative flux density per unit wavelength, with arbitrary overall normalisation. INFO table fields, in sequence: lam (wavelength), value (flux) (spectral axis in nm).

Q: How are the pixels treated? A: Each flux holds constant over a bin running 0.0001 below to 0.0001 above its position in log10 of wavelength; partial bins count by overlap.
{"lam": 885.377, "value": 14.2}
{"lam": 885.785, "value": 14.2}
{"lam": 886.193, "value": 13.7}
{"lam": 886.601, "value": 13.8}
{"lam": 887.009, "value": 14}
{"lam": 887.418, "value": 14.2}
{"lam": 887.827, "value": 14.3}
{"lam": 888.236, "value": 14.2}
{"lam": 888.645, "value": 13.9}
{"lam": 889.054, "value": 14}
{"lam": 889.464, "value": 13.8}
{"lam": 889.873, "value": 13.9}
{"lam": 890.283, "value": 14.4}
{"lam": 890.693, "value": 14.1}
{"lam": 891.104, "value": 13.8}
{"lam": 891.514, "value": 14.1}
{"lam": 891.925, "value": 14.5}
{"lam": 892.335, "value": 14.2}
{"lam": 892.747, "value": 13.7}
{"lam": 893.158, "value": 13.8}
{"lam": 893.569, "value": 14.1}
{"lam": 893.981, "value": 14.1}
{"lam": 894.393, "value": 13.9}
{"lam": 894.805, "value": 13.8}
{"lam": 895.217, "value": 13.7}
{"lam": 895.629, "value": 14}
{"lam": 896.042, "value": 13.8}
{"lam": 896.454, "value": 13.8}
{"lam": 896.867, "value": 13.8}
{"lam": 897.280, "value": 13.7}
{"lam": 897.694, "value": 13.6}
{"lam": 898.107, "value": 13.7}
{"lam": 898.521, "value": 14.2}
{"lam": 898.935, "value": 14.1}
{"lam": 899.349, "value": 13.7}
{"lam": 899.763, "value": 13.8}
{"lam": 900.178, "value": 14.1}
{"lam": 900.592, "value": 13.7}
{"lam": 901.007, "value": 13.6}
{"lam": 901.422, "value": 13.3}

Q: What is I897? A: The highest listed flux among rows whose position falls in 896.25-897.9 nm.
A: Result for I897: 13.8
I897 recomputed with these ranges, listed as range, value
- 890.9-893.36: 14.5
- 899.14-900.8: 14.1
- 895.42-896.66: 14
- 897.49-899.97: 14.2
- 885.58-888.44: 14.3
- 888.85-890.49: 14.4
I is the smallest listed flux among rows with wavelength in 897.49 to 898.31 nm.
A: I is 13.6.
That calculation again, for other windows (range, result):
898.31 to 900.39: 13.7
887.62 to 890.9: 13.8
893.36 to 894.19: 14.1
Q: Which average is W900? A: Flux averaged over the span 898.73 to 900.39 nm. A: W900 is 13.9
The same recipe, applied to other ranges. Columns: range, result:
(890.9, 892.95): 14.1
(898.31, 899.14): 14.1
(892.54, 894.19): 13.9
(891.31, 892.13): 14.3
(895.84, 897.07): 13.8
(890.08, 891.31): 14.1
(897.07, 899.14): 13.9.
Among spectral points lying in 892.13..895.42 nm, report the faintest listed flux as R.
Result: 13.7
